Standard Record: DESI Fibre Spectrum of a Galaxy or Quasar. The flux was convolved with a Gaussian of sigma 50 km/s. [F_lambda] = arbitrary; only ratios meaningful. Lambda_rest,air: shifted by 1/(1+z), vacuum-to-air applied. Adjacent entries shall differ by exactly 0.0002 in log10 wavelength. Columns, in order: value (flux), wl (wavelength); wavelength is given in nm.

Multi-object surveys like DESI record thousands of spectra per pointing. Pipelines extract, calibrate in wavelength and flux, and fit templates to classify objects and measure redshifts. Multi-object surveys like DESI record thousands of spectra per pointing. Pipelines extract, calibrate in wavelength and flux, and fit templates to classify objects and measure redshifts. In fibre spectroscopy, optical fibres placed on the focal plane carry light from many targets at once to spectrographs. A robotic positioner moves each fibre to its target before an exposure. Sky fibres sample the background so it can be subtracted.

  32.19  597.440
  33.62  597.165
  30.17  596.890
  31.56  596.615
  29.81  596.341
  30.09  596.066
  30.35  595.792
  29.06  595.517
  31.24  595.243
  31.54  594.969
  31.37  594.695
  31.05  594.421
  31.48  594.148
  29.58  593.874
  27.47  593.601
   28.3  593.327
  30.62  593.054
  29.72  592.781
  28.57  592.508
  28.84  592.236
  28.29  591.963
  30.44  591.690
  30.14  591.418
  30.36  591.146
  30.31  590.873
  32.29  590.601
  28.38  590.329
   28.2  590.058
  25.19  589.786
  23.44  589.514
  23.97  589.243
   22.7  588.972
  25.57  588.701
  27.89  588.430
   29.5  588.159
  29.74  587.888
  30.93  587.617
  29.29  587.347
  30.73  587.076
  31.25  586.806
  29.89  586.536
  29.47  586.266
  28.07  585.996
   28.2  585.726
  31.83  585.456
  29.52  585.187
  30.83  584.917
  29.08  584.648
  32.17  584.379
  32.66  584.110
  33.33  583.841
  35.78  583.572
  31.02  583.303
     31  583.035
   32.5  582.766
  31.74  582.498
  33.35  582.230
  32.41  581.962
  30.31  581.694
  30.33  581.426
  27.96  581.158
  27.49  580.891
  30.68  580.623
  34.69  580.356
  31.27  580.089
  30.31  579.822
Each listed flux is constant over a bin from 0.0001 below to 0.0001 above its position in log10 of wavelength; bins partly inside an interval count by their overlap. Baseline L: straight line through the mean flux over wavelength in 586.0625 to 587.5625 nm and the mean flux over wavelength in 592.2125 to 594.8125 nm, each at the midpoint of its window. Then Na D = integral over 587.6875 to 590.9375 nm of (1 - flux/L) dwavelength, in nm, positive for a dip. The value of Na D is 0.29 nm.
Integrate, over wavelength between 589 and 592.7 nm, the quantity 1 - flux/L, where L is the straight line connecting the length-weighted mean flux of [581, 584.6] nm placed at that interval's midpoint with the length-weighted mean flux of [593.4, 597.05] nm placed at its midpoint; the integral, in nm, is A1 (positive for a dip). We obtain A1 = 0.32 nm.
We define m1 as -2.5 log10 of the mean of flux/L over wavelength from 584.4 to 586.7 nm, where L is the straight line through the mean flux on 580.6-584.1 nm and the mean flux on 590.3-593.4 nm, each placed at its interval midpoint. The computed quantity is 0.04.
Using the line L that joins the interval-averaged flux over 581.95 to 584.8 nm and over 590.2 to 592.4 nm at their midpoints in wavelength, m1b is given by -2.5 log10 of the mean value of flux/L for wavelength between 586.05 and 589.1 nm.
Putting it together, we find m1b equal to 0.08 mag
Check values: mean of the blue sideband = 32.3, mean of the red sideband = 29.9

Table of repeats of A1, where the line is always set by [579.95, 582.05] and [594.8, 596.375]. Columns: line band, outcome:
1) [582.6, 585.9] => -0.10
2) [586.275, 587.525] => 0.01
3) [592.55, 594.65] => 0.05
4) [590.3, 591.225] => 0.00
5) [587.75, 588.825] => 0.08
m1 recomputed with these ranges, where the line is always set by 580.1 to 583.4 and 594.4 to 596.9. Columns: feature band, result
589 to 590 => 0.26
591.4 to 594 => 0.06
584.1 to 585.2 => 0.01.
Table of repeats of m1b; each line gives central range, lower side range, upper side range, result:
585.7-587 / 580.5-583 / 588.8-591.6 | -0.02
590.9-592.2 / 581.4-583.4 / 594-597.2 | 0.05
